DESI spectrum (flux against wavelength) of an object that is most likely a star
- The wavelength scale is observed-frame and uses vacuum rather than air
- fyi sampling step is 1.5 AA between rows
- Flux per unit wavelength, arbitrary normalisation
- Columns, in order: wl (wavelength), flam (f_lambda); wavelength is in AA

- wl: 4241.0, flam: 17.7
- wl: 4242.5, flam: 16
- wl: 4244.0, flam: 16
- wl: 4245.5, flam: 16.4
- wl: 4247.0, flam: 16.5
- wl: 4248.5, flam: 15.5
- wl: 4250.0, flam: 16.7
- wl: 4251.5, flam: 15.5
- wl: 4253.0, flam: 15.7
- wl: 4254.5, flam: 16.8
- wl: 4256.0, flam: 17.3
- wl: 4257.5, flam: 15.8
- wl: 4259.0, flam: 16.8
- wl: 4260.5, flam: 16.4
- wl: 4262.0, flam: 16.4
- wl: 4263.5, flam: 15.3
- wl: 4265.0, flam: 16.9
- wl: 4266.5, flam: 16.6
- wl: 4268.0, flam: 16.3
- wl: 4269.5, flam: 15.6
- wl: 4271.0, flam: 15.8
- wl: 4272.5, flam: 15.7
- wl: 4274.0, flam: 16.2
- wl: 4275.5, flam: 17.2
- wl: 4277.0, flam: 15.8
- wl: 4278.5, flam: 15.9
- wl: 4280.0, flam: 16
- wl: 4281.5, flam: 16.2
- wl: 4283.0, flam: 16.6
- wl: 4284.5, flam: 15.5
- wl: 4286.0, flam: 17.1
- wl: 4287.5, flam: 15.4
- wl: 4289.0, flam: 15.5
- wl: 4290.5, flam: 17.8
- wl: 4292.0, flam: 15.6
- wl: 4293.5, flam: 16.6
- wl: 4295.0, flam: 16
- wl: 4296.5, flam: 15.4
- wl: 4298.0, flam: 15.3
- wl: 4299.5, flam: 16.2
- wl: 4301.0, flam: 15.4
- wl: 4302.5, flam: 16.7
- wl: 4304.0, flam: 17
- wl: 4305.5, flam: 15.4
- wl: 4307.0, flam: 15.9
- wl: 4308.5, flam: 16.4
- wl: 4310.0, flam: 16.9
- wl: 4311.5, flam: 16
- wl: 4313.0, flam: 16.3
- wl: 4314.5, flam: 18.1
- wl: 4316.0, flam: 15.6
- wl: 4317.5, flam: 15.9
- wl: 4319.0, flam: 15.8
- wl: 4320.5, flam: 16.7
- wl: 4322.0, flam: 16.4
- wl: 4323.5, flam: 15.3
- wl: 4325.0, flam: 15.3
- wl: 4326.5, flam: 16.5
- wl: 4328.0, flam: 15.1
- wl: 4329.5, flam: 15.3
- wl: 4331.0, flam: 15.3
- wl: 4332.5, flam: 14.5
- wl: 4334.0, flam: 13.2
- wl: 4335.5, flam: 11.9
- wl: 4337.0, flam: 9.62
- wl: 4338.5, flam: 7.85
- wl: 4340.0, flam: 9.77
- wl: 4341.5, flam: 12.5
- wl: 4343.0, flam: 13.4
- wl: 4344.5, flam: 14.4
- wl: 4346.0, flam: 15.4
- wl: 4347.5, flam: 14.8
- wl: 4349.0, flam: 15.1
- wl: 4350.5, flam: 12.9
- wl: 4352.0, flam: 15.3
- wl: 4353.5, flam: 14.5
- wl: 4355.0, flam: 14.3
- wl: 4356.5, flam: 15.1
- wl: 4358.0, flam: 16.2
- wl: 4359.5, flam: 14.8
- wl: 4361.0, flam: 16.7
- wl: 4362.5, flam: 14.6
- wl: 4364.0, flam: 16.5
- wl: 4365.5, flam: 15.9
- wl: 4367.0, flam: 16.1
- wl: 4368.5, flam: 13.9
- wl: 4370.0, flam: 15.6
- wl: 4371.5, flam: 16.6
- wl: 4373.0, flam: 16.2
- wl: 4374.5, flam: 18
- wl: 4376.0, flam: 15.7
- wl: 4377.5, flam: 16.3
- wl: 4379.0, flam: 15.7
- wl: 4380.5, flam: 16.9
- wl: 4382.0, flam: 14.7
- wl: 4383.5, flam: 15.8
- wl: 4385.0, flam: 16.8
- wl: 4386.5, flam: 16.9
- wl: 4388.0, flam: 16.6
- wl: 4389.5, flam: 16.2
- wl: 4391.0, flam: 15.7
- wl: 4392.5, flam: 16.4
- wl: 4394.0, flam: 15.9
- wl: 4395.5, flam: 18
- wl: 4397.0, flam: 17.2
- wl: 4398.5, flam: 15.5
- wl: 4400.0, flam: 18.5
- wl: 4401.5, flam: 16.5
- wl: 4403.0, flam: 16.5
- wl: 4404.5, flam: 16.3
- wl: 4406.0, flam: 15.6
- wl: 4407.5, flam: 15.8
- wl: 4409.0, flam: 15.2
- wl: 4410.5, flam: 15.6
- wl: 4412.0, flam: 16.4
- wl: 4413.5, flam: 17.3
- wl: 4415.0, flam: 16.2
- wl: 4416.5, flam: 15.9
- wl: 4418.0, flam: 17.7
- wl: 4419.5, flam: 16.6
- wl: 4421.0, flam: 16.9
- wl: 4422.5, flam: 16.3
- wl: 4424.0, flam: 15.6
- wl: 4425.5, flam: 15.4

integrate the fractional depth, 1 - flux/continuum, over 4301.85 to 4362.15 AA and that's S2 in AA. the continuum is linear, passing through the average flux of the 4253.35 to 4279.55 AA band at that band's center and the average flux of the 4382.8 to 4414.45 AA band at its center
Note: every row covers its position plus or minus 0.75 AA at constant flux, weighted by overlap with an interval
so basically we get 5.50 AA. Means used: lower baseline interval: 16.3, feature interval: 14.8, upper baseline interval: 16.4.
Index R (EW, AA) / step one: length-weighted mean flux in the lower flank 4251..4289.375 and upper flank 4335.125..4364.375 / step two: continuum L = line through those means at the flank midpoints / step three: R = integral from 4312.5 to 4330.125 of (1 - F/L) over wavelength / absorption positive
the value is -1.7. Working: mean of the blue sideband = 16.2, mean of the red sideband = 13.8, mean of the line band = 16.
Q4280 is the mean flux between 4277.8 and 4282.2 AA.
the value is 16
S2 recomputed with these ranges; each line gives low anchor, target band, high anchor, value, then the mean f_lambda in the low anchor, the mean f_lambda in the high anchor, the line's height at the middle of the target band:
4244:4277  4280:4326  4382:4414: 0.4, 16.2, 16.4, 16.3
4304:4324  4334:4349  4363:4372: 3.4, 16.2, 15.7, 16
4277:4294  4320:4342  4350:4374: 2.9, 16.2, 15.4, 15.7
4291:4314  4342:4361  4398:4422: 1.8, 16.1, 16.4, 16.3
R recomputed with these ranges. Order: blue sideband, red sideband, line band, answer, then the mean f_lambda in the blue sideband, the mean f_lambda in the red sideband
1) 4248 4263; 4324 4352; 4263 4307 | -2.31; 16.3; 13.6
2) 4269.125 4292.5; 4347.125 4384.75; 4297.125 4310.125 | -0.09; 16.1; 15.6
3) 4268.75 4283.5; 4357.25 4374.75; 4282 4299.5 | -0.03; 16.1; 15.9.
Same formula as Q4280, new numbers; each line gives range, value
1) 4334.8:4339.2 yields 9.79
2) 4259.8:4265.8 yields 16.3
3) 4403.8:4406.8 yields 15.9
